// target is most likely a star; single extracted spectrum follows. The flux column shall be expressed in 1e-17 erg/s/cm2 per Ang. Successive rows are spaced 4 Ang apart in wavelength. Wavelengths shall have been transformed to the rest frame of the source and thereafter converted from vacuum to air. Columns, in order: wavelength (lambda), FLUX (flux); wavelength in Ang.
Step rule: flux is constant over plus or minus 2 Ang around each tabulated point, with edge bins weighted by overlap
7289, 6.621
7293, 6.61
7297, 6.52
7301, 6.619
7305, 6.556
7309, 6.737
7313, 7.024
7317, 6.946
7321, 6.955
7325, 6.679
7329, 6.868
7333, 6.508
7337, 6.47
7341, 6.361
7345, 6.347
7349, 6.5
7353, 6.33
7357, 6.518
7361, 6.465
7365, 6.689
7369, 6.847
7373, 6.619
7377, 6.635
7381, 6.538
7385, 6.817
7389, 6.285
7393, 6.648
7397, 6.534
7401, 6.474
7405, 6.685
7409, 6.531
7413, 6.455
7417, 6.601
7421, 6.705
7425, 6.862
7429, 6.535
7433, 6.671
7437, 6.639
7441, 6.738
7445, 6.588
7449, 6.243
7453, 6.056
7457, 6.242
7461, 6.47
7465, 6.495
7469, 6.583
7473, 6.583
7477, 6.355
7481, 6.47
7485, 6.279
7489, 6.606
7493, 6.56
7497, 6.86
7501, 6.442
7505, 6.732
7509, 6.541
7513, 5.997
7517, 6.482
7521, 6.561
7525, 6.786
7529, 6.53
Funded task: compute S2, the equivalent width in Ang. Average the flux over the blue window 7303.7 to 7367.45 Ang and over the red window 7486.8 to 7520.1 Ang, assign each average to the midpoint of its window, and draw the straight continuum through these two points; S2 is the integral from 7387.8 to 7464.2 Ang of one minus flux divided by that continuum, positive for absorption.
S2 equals 0.5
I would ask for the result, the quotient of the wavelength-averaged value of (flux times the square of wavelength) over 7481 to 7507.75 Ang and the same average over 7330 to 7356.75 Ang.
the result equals 1.06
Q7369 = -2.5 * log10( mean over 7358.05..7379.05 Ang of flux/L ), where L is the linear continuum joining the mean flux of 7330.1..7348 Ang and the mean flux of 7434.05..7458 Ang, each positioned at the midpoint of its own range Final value -0.033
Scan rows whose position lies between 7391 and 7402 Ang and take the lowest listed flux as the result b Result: 6.474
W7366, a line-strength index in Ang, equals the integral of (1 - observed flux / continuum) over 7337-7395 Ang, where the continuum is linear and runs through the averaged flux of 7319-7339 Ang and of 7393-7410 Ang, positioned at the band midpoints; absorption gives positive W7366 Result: 0.8 Ang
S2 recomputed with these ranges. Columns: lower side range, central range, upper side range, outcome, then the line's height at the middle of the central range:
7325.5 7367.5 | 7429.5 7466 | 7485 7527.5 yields 0.4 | 6.53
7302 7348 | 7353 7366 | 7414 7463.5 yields 0.2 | 6.63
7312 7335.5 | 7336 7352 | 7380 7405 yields 0.8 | 6.74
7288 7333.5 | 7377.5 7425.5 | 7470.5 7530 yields 0.3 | 6.63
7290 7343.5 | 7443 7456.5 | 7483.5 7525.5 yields 0.6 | 6.57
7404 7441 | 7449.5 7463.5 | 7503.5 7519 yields 0.6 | 6.56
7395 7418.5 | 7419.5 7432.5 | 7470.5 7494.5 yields -0.3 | 6.53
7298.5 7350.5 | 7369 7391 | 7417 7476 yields 0.0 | 6.6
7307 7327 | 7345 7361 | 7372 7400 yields 0.7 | 6.72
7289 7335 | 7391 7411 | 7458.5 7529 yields 0.1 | 6.62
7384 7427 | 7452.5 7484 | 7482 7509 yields 0.8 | 6.58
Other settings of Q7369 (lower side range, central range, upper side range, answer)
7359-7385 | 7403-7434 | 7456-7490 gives -0.01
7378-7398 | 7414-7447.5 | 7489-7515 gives -0.02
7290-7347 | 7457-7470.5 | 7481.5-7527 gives 0.01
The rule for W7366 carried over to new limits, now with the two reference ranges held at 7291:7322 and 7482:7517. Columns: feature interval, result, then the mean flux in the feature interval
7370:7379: 0.0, 6.65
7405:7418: 0.1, 6.55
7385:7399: 0.2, 6.54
